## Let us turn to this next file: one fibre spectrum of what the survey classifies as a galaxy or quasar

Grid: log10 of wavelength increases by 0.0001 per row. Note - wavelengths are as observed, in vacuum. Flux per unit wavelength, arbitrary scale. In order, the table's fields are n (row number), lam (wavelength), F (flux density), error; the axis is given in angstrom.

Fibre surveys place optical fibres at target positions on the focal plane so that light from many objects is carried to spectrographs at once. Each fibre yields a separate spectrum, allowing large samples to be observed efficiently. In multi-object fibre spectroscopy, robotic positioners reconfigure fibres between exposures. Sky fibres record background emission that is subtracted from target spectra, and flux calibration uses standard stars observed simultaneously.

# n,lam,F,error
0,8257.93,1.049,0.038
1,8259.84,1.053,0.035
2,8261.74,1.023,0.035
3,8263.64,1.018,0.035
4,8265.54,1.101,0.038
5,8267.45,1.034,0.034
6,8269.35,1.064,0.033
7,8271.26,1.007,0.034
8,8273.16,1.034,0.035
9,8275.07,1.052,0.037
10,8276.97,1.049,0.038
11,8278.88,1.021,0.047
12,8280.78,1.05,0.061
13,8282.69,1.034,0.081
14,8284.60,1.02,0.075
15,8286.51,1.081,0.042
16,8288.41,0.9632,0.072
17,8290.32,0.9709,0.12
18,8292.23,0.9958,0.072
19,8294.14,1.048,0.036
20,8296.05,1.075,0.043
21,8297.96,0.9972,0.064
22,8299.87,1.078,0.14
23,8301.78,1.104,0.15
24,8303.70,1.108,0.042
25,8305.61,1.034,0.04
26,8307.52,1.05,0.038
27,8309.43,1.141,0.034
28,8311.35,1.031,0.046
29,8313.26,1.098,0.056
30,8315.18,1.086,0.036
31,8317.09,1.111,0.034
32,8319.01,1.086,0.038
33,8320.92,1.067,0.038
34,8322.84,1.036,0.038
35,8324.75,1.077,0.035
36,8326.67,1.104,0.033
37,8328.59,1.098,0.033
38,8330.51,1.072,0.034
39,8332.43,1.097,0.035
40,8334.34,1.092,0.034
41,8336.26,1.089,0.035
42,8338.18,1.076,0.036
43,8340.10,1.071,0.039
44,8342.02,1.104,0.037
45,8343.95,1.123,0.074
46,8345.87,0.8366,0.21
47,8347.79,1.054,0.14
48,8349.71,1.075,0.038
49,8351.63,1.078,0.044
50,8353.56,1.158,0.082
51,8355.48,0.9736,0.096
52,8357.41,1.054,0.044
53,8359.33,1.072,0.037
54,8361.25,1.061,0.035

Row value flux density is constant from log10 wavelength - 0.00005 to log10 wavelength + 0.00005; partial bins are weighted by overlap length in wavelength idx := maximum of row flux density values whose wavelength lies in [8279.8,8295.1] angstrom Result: 1.081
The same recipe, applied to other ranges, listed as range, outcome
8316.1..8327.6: 1.111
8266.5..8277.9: 1.064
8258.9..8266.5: 1.101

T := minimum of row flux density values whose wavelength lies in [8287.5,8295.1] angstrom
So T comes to 0.9632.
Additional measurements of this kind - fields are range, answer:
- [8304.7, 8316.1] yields 1.031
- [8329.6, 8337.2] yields 1.072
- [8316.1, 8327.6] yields 1.036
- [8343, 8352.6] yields 0.8366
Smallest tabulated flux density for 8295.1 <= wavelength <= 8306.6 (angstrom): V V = 0.9972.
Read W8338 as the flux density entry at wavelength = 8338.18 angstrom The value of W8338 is 1.076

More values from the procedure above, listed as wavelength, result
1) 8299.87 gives 1.078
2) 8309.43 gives 1.141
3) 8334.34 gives 1.092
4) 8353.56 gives 1.158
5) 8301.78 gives 1.104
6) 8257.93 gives 1.049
